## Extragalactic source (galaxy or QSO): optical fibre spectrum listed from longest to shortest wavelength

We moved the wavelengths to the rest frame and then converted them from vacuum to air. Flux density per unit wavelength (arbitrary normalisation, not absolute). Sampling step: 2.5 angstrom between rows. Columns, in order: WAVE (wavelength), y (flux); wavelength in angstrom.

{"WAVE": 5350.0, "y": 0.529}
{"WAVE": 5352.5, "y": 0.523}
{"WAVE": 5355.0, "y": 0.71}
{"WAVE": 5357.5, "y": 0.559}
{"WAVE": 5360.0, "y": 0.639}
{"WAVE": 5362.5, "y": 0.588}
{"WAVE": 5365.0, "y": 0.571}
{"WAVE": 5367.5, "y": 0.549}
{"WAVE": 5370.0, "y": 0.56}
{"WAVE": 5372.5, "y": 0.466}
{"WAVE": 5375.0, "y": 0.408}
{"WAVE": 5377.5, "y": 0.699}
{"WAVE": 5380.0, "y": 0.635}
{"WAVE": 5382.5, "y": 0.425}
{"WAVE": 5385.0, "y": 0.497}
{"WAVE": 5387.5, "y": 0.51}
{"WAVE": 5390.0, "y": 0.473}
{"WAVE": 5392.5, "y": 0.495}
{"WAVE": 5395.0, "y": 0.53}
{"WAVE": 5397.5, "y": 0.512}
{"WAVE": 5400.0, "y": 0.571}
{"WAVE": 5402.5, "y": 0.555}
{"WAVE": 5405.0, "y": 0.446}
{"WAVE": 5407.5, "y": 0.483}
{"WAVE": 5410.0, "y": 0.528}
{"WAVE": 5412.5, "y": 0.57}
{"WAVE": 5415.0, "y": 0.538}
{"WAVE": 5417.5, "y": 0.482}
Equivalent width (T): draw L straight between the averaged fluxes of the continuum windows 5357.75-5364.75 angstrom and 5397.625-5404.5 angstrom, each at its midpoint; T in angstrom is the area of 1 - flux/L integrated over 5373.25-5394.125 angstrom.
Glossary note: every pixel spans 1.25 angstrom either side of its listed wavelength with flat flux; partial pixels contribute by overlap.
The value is 1.9 angstrom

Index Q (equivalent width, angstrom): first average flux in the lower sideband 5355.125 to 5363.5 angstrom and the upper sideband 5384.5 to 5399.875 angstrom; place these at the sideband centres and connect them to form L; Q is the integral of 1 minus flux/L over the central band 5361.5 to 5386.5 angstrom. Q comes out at 1.14 angstrom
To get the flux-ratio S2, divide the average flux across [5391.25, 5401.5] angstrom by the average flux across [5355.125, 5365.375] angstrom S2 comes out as 0.87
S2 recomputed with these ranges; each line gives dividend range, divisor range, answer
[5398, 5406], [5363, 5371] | 0.93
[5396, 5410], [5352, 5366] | 0.85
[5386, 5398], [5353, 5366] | 0.83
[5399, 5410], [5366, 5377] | 1.01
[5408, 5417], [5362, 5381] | 0.96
